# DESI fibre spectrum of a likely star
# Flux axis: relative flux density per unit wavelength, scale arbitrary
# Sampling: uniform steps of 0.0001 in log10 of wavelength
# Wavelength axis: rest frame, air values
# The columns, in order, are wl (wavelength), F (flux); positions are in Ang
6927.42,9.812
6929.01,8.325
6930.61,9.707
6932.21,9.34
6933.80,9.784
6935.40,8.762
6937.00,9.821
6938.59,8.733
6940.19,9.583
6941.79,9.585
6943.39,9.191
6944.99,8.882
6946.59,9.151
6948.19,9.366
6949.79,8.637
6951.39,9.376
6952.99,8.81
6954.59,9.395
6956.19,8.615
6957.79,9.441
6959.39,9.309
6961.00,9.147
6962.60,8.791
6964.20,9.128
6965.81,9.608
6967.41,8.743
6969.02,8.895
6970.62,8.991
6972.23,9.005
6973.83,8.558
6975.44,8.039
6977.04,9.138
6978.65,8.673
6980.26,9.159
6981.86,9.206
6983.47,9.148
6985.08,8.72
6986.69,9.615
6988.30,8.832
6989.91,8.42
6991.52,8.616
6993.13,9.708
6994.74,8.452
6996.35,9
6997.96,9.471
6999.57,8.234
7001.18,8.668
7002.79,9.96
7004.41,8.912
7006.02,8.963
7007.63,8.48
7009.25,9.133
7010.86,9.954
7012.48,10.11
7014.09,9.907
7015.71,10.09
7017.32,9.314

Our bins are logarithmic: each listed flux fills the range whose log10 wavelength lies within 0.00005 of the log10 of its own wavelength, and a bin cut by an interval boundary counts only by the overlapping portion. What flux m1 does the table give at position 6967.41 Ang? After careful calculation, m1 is 8.743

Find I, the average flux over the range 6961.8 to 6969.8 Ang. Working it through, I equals 9.03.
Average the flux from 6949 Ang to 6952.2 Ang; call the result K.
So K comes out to 9.01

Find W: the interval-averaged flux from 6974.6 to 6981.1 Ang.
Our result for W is 8.76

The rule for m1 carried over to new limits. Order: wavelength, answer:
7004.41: 8.912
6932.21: 9.34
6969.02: 8.895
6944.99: 8.882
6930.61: 9.707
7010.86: 9.954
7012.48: 10.11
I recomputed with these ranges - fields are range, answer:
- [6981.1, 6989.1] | 9.1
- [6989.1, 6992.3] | 8.51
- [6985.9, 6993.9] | 9.03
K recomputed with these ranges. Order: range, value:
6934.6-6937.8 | 9.3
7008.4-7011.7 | 9.51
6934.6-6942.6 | 9.29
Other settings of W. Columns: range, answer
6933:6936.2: 9.28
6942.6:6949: 9.14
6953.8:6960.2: 9.19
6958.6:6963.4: 9.08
